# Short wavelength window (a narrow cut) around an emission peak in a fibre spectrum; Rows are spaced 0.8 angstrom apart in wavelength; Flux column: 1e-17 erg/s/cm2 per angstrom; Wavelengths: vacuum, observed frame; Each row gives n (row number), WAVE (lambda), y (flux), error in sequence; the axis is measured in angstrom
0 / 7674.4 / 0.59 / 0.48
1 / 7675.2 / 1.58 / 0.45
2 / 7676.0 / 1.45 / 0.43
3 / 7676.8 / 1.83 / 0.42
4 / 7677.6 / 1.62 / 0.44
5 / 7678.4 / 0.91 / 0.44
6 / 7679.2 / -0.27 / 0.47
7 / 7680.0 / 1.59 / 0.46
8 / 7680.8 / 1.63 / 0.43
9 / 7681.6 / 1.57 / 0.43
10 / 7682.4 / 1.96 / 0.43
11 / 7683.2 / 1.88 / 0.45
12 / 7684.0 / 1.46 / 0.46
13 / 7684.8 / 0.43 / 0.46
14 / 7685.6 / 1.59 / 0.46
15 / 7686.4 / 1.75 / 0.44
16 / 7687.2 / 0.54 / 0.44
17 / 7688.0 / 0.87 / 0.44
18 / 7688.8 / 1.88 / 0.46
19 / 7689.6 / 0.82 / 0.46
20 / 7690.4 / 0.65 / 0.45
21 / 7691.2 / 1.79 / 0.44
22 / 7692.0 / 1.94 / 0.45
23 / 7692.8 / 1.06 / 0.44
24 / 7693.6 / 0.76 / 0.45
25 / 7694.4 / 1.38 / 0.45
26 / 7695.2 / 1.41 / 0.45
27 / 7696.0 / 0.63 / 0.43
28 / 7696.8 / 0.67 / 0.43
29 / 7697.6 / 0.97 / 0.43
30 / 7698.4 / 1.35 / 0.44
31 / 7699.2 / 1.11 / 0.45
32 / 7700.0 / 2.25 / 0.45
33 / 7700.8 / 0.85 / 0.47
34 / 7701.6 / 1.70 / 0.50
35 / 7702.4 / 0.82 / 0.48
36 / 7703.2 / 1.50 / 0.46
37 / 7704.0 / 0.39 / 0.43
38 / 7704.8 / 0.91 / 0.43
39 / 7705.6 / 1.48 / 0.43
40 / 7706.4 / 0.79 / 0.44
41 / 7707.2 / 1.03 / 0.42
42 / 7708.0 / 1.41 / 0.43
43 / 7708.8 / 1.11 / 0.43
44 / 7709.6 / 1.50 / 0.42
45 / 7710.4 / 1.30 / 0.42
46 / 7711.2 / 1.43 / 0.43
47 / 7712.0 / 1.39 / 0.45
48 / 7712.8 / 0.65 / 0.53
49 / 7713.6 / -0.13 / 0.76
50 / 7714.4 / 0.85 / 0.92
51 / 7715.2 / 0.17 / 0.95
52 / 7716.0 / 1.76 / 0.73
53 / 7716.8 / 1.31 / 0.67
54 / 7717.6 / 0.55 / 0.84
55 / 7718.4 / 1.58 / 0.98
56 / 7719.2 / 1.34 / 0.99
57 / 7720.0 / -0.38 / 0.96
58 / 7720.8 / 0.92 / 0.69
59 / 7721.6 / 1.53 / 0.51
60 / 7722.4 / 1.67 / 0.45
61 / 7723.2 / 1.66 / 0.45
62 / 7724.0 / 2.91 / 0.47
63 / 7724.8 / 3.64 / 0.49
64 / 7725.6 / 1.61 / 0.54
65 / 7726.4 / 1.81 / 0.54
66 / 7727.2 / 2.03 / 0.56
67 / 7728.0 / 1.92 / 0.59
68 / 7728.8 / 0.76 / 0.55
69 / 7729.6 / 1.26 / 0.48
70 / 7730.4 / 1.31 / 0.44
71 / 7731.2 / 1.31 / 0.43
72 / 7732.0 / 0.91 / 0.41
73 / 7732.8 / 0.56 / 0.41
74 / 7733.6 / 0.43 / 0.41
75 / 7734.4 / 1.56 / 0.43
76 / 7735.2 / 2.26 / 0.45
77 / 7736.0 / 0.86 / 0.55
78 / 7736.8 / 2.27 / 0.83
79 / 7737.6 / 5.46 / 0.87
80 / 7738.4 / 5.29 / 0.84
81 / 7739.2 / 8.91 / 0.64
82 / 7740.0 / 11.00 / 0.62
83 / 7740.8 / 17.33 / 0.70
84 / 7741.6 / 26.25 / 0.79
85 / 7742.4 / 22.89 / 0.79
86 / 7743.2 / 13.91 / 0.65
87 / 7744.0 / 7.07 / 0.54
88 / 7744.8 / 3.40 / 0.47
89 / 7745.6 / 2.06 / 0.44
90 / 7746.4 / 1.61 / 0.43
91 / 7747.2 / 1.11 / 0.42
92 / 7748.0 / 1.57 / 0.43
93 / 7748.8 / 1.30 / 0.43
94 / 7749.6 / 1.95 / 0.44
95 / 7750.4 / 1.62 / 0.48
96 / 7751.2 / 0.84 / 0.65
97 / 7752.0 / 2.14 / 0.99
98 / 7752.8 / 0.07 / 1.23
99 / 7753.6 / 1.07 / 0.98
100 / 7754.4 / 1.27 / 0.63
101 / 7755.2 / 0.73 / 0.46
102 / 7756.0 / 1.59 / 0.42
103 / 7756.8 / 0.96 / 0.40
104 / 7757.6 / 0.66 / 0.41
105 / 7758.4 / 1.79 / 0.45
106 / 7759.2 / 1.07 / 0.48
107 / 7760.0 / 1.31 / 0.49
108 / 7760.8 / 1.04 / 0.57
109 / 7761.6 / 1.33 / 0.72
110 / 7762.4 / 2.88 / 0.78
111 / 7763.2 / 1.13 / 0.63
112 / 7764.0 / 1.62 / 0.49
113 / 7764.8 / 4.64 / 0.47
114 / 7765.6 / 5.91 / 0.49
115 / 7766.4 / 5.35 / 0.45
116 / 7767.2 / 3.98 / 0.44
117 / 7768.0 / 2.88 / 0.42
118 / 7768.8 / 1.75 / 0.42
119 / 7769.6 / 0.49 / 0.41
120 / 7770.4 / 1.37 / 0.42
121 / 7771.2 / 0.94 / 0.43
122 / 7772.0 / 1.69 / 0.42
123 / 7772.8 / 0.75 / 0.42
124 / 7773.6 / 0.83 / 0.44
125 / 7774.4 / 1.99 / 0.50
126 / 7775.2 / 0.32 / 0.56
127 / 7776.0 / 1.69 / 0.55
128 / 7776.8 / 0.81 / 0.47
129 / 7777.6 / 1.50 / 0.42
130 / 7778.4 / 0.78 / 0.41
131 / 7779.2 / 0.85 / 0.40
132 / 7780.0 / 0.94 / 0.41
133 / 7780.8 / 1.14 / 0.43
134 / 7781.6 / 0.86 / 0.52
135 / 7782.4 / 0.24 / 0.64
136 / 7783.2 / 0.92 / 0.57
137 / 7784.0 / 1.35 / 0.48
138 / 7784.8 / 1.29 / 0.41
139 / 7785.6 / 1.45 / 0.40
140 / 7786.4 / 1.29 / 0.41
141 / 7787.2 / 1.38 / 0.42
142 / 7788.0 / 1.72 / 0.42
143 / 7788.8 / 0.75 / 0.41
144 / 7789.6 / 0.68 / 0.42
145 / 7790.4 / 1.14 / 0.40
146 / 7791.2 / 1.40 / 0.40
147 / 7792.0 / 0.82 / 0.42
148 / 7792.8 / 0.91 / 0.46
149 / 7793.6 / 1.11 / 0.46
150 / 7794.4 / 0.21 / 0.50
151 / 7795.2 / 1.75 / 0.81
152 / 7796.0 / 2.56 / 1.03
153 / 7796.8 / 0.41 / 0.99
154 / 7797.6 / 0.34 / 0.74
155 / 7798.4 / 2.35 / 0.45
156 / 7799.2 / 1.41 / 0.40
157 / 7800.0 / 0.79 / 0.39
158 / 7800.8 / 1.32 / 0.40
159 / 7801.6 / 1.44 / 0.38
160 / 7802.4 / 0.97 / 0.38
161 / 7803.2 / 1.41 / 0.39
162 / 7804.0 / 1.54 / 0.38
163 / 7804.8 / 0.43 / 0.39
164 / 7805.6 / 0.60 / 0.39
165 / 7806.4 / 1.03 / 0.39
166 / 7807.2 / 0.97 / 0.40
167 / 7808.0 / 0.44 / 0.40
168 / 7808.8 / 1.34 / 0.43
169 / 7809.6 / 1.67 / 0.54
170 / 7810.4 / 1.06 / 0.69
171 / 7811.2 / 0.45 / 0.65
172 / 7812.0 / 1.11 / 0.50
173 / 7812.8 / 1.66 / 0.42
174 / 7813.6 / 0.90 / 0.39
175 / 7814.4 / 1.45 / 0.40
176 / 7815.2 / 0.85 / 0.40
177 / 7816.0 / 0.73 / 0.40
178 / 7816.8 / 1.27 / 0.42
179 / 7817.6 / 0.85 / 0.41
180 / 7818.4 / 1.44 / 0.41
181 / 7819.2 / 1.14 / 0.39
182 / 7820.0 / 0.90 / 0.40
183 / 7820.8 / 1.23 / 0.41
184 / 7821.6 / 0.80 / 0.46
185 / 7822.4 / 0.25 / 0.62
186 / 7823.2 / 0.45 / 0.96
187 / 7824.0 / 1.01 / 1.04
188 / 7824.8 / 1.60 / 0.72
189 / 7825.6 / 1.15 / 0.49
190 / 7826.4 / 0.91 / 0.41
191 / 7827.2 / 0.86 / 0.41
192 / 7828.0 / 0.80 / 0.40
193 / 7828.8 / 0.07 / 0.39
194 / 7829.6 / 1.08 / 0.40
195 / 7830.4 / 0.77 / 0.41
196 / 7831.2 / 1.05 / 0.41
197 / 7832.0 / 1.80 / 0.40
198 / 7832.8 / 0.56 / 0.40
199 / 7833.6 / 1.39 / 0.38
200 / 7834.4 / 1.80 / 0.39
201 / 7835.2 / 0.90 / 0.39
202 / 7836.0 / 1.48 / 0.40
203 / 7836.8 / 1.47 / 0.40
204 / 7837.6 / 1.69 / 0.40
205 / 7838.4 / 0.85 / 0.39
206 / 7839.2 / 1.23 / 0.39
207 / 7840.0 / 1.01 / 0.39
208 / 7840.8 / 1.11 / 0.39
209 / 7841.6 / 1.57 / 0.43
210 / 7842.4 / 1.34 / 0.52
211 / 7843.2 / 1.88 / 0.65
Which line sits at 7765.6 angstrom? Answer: [N II]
